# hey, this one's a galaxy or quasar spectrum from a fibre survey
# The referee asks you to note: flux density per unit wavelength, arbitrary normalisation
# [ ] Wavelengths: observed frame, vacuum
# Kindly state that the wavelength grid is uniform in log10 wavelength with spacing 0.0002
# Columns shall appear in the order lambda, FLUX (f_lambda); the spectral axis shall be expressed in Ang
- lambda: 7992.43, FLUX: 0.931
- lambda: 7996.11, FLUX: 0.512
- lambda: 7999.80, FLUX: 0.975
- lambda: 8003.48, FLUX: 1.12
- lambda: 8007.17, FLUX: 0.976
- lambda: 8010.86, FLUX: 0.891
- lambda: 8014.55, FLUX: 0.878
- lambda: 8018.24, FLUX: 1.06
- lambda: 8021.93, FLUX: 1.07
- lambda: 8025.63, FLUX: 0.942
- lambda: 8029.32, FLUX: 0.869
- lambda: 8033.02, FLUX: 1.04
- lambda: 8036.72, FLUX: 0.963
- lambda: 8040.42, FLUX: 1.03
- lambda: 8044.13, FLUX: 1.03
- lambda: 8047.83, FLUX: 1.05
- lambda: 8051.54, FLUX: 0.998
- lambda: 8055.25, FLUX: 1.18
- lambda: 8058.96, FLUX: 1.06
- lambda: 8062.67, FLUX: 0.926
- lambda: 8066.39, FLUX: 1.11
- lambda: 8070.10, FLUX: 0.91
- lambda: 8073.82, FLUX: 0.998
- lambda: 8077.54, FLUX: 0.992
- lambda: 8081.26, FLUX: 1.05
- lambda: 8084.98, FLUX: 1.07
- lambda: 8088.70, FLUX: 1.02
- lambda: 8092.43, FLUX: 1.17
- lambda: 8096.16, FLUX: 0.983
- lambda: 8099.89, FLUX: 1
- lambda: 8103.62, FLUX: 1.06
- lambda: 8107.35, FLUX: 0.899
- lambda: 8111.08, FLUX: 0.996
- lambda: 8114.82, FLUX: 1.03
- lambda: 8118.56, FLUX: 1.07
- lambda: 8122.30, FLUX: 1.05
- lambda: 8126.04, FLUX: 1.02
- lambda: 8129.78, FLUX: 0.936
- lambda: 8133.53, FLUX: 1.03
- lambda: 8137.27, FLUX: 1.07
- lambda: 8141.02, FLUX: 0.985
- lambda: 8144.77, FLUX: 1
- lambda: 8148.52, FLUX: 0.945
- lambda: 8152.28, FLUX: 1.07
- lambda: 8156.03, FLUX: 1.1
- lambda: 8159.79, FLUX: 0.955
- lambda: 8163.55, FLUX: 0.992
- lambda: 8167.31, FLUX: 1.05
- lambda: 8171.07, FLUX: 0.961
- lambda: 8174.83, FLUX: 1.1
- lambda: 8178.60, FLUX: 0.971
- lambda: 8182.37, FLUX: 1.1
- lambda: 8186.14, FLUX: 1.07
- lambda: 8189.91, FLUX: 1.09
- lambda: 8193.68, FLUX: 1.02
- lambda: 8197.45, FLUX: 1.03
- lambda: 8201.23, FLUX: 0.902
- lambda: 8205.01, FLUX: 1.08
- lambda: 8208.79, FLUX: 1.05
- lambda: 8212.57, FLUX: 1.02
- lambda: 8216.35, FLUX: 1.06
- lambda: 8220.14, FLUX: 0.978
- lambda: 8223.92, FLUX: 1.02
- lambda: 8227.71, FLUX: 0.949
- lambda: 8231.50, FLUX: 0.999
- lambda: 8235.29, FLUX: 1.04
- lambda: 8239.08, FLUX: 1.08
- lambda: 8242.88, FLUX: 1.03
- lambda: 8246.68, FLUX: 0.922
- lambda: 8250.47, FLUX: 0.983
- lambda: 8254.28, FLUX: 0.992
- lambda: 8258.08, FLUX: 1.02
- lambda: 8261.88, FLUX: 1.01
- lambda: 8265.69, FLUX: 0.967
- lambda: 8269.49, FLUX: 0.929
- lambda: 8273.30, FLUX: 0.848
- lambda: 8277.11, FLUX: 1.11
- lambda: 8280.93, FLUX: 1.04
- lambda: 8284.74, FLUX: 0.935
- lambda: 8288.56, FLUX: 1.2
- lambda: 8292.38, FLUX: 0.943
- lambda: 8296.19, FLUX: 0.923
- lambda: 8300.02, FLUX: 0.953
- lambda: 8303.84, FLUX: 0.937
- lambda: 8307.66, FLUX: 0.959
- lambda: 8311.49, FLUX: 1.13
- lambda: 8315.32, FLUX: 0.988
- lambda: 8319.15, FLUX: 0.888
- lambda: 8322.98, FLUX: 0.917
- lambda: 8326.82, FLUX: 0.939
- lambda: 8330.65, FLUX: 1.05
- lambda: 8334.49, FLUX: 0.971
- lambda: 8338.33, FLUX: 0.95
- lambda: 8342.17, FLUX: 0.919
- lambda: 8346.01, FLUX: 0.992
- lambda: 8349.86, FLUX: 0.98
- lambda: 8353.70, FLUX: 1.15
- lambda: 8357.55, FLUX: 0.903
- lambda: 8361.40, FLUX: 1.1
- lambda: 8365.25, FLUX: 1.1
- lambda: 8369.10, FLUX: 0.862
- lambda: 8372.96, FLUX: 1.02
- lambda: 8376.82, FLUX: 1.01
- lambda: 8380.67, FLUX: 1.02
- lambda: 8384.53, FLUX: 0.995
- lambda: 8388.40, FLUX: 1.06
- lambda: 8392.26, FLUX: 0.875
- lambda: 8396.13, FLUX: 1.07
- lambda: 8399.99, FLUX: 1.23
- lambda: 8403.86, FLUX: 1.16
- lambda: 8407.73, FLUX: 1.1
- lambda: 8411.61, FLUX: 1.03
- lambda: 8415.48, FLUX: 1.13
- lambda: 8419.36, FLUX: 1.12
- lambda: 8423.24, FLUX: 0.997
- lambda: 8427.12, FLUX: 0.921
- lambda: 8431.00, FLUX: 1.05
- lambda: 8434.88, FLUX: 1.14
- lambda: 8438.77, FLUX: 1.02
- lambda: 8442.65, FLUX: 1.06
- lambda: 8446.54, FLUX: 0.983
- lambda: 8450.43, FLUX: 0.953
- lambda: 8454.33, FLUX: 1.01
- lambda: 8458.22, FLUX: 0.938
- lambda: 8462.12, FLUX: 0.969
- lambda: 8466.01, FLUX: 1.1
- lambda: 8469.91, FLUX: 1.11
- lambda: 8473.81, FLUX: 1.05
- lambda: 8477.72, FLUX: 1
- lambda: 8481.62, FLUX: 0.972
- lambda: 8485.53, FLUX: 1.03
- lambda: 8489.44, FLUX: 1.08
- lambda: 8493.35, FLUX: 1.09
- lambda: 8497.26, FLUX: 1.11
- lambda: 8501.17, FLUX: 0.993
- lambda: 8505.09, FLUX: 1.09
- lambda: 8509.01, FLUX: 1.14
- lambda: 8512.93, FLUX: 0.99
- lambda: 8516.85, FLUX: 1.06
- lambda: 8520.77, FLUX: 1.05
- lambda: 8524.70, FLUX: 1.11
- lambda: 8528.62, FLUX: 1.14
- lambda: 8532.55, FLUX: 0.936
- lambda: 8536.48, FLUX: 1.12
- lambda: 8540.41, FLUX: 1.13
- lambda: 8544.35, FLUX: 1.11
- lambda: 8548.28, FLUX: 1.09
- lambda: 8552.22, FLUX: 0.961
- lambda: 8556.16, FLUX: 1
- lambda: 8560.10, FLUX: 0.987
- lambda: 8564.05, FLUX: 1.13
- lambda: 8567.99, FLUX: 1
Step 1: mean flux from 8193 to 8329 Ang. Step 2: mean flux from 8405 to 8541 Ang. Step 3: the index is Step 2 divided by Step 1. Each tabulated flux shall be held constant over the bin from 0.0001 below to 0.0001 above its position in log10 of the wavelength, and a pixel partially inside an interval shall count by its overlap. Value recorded 1.06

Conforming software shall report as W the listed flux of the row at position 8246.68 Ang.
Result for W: 0.922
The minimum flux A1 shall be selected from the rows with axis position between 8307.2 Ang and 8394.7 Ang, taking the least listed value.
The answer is 0.862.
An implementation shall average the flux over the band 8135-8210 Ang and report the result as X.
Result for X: 1.03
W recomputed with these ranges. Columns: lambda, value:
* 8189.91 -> 1.09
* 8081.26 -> 1.05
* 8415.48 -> 1.13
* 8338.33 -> 0.95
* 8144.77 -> 1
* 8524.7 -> 1.11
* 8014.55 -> 0.878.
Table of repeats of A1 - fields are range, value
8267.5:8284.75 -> 0.848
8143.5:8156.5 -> 0.945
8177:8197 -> 0.971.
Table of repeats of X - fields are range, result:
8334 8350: 0.959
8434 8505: 1.03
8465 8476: 1.08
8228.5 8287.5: 0.996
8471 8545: 1.06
